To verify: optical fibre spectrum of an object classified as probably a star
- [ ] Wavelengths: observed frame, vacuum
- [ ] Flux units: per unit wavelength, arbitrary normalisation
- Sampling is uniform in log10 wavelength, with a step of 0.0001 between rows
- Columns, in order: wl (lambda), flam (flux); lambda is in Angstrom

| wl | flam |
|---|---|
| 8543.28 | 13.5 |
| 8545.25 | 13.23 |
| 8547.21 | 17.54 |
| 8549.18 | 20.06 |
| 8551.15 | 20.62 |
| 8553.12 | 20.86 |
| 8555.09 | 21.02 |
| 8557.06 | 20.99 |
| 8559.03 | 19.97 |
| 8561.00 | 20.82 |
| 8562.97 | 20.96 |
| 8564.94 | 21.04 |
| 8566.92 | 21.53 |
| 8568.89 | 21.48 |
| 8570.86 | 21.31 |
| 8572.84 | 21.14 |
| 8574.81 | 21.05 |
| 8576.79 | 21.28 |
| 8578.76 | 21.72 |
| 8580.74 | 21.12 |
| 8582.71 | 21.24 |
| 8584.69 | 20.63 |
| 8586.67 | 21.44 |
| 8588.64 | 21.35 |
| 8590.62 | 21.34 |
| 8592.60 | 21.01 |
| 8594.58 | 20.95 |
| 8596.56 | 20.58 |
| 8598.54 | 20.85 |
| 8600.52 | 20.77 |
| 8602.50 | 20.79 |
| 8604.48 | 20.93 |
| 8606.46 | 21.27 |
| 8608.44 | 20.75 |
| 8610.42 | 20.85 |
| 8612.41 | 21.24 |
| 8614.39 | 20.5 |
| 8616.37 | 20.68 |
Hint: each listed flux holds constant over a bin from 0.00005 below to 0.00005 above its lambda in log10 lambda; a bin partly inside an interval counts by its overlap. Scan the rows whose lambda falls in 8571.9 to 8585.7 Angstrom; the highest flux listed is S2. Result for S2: 21.72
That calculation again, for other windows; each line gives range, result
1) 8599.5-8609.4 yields 21.27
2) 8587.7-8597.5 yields 21.35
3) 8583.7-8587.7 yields 21.44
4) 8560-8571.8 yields 21.53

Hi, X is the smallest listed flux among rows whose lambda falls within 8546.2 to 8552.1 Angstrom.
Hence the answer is 17.54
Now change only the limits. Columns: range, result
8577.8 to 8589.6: 20.63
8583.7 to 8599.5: 20.58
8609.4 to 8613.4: 20.85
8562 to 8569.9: 20.96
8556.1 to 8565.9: 19.97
